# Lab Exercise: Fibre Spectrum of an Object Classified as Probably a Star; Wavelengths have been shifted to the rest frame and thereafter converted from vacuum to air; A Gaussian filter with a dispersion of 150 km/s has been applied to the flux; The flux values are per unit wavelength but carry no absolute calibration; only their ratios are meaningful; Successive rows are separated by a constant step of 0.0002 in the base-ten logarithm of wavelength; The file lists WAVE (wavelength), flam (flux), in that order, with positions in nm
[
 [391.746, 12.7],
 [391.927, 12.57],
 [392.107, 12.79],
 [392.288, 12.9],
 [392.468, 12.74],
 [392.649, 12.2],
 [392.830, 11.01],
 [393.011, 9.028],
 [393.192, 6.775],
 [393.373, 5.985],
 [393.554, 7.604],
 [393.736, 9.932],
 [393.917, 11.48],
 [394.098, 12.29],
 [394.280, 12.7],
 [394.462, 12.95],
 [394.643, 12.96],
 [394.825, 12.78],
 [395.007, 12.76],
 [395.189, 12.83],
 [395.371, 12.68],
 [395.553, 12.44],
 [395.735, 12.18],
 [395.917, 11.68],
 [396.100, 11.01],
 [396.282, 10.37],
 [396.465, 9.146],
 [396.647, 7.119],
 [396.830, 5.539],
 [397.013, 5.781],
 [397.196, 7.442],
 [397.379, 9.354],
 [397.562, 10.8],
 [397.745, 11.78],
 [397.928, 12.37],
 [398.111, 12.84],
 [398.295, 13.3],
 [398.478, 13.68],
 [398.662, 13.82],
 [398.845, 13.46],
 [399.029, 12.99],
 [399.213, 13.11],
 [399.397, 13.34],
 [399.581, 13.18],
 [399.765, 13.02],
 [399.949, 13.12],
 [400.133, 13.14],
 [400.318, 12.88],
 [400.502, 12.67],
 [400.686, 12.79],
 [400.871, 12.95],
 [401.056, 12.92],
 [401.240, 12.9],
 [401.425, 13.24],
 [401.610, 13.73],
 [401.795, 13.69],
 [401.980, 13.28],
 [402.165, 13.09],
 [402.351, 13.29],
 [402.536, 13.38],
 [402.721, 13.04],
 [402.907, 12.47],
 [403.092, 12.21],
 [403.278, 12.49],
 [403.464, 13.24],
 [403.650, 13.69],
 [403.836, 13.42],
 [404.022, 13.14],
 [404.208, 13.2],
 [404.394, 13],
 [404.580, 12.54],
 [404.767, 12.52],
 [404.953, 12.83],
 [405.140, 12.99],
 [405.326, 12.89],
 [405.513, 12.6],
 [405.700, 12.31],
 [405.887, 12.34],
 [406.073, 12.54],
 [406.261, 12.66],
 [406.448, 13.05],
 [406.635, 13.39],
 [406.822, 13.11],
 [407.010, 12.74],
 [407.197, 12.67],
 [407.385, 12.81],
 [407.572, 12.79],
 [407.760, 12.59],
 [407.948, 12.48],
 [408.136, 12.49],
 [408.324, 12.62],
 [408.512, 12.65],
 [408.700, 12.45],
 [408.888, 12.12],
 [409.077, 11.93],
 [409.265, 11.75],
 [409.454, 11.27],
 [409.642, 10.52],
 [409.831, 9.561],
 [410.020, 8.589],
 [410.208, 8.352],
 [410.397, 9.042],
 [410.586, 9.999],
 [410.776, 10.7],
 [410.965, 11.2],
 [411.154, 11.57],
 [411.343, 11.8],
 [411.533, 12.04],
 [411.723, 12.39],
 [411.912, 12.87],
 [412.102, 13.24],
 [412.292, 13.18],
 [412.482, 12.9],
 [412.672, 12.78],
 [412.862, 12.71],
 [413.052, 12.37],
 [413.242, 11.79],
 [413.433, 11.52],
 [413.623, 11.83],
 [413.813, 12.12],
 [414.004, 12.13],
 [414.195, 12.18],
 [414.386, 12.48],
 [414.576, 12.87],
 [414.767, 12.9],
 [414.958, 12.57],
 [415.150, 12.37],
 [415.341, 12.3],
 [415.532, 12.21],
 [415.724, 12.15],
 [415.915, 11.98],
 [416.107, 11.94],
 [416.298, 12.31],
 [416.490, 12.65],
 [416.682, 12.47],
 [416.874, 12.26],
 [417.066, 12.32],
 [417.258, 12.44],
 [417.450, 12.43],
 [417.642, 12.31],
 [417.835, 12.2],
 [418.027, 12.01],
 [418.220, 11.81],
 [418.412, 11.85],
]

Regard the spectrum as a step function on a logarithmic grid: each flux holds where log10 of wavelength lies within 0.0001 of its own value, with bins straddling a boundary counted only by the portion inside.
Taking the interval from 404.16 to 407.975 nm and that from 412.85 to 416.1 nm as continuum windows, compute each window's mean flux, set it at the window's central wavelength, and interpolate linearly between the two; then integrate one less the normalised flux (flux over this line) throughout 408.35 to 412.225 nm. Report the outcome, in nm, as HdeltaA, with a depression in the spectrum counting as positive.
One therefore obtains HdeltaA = 0.39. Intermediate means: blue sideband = 12.8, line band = 11.2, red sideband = 12.2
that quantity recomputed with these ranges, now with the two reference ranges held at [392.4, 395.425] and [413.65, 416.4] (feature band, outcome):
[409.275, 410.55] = 0.243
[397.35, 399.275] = -0.215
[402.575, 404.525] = -0.227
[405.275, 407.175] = -0.155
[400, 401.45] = -0.184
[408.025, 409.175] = -0.043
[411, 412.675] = -0.048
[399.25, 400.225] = -0.149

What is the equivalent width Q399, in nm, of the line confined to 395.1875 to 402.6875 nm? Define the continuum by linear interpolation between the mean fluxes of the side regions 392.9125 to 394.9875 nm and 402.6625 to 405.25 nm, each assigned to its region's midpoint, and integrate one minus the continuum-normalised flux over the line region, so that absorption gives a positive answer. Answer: -0.18 nm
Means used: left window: 10.5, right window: 12.9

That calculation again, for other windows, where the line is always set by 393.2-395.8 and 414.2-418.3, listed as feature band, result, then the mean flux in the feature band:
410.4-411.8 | 0.10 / 11.2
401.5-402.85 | -0.19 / 13.3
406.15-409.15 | -0.18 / 12.7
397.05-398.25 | 0.09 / 10.6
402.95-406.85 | -0.34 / 12.9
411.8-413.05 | -0.08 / 12.9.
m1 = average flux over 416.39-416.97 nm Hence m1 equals 12.4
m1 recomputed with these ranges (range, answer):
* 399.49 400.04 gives 13.1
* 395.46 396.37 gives 11.5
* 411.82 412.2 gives 13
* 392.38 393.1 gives 11.2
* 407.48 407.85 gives 12.7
